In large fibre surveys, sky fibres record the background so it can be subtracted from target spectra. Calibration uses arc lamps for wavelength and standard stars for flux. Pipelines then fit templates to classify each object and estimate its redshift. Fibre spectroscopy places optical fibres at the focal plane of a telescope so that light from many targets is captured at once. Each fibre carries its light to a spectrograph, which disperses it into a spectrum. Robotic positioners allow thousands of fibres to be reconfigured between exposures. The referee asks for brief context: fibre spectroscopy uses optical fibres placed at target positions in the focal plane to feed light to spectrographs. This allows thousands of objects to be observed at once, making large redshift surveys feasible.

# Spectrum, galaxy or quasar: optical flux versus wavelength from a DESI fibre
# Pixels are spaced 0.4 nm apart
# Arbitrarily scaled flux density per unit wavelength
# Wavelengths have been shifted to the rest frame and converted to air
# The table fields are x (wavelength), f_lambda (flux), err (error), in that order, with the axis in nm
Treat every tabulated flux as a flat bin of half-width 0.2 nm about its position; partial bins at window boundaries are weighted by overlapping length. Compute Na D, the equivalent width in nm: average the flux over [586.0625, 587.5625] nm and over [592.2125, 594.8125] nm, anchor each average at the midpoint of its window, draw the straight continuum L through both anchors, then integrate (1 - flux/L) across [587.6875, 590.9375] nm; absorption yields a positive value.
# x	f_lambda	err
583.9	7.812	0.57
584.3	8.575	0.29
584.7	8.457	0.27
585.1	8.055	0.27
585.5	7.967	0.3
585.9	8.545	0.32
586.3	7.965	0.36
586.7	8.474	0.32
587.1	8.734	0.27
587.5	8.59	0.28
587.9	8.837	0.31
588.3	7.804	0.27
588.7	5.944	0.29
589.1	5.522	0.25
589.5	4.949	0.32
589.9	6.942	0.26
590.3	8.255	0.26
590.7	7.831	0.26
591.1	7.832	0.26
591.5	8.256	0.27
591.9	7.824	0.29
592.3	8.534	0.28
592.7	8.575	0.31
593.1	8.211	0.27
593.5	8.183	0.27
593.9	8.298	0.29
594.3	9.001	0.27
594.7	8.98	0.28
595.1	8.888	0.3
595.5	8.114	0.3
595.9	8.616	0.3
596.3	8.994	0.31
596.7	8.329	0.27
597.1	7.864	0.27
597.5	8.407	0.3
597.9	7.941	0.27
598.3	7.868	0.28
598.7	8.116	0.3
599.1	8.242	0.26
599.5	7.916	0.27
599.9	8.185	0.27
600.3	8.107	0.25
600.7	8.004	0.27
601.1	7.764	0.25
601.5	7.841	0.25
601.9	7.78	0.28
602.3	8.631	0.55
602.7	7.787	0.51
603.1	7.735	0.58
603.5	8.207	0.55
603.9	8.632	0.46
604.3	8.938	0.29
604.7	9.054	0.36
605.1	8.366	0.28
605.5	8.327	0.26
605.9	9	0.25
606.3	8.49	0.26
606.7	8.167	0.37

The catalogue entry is 0.55 nm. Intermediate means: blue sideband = 8.43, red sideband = 8.53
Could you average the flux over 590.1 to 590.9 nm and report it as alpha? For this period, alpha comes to 8.04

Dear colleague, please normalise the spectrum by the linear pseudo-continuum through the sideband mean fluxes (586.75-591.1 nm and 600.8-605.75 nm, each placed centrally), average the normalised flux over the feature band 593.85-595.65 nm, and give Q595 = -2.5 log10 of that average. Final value -0.13 mag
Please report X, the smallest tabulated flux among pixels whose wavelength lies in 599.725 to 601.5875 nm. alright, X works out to 7.764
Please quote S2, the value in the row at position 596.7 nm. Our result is 8.329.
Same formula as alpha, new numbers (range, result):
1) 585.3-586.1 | 8.26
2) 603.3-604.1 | 8.42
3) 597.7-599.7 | 8.02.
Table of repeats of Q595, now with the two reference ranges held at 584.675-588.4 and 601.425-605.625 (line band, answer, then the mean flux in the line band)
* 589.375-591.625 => 0.13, 7.39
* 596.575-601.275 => 0.04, 8.06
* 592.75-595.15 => -0.03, 8.57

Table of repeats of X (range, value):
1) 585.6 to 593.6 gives 4.949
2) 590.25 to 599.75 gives 7.824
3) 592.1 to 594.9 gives 8.183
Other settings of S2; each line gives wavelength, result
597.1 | 7.864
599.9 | 8.185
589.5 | 4.949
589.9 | 6.942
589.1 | 5.522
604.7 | 9.054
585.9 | 8.545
